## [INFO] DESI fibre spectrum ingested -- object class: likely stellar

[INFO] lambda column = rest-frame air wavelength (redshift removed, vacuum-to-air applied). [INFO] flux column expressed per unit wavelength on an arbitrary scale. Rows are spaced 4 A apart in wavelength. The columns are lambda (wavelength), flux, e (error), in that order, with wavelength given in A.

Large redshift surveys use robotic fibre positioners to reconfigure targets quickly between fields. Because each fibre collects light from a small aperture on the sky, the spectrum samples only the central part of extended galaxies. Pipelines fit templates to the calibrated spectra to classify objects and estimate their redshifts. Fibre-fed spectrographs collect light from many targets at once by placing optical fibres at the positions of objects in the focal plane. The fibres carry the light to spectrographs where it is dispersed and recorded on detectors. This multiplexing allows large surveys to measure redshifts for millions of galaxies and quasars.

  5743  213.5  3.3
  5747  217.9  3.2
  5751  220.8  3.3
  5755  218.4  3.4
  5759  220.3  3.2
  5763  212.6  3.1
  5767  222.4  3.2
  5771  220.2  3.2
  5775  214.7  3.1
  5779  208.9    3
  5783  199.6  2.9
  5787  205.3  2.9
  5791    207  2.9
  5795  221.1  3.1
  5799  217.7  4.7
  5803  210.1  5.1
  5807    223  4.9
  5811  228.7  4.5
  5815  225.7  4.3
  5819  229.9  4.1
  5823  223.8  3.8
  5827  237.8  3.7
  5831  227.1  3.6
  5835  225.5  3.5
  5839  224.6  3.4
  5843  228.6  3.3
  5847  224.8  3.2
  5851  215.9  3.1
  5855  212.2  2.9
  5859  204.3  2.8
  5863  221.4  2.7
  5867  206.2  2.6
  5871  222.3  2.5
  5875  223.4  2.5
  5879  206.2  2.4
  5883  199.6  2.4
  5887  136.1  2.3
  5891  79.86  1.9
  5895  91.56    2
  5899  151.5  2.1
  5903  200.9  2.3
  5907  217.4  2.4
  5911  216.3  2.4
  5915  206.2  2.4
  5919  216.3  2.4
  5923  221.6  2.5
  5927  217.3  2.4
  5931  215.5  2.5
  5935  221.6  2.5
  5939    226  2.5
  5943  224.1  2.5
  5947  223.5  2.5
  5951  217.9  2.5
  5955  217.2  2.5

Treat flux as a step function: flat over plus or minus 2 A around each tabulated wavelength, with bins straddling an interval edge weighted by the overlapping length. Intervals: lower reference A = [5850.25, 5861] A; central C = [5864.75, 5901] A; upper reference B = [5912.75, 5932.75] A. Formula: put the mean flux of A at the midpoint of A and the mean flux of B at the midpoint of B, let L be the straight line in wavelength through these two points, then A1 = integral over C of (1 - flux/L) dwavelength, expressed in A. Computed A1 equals 7.39 A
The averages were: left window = 210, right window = 215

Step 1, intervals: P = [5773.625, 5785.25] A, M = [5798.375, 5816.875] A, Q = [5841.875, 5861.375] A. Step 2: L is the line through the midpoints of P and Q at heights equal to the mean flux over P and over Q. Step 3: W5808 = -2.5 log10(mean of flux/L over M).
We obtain -0.05 mag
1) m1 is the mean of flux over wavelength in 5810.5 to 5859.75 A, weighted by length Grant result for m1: 224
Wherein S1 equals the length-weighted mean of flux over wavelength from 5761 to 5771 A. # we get 218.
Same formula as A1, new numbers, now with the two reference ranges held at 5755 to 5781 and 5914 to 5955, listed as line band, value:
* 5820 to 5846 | -1.2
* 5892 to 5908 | 4.5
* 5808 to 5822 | -0.6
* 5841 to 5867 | 0.1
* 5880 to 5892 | 3.8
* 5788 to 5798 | 0.2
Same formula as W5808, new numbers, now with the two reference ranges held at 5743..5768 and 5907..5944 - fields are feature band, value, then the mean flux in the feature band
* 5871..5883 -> 0.02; 214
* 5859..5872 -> 0.02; 214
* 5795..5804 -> 0.01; 216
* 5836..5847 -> -0.04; 226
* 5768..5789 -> 0.04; 210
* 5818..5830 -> -0.06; 230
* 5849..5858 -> 0.03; 213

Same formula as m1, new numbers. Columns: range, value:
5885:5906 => 136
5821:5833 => 230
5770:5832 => 219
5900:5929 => 212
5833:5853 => 224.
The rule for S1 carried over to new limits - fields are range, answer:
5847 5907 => 186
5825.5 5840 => 229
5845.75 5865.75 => 215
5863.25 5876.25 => 218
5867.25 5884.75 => 212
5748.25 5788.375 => 215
